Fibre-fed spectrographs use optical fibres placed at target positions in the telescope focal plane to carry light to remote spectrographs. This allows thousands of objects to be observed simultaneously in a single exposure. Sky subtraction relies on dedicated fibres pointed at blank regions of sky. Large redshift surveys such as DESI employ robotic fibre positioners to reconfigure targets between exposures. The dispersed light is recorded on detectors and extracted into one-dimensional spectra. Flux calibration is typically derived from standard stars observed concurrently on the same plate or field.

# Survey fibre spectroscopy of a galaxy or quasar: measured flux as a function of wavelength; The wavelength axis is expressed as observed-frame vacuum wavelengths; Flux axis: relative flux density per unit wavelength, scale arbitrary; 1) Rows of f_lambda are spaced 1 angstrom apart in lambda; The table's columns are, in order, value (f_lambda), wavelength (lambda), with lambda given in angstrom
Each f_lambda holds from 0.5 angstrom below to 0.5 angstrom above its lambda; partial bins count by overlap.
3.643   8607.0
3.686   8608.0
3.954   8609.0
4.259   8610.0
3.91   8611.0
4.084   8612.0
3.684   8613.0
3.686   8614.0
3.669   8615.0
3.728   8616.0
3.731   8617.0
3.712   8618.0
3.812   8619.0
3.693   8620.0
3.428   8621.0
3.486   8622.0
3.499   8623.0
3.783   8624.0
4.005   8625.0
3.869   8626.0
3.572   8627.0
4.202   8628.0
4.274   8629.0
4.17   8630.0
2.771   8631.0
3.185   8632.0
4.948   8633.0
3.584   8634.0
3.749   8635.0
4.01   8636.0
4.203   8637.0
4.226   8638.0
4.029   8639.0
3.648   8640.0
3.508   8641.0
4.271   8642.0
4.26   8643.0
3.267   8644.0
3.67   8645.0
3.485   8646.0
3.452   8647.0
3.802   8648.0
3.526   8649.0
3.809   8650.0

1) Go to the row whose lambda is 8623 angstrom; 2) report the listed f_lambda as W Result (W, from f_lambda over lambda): 3.499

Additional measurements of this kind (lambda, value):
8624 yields 3.783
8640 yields 3.648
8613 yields 3.684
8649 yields 3.526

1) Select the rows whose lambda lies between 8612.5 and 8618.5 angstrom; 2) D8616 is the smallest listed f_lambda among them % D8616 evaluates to 3.669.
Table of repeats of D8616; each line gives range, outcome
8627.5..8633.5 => 2.771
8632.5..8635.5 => 3.584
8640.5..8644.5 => 3.267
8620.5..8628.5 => 3.428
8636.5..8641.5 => 3.508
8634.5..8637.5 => 3.749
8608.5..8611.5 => 3.91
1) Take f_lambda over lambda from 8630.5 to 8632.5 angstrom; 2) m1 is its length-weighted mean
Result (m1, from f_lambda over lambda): 2.98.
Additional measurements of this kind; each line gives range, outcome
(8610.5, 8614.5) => 3.84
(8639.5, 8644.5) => 3.79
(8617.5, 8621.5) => 3.66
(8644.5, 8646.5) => 3.58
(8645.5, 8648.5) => 3.58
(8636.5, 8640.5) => 4.03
